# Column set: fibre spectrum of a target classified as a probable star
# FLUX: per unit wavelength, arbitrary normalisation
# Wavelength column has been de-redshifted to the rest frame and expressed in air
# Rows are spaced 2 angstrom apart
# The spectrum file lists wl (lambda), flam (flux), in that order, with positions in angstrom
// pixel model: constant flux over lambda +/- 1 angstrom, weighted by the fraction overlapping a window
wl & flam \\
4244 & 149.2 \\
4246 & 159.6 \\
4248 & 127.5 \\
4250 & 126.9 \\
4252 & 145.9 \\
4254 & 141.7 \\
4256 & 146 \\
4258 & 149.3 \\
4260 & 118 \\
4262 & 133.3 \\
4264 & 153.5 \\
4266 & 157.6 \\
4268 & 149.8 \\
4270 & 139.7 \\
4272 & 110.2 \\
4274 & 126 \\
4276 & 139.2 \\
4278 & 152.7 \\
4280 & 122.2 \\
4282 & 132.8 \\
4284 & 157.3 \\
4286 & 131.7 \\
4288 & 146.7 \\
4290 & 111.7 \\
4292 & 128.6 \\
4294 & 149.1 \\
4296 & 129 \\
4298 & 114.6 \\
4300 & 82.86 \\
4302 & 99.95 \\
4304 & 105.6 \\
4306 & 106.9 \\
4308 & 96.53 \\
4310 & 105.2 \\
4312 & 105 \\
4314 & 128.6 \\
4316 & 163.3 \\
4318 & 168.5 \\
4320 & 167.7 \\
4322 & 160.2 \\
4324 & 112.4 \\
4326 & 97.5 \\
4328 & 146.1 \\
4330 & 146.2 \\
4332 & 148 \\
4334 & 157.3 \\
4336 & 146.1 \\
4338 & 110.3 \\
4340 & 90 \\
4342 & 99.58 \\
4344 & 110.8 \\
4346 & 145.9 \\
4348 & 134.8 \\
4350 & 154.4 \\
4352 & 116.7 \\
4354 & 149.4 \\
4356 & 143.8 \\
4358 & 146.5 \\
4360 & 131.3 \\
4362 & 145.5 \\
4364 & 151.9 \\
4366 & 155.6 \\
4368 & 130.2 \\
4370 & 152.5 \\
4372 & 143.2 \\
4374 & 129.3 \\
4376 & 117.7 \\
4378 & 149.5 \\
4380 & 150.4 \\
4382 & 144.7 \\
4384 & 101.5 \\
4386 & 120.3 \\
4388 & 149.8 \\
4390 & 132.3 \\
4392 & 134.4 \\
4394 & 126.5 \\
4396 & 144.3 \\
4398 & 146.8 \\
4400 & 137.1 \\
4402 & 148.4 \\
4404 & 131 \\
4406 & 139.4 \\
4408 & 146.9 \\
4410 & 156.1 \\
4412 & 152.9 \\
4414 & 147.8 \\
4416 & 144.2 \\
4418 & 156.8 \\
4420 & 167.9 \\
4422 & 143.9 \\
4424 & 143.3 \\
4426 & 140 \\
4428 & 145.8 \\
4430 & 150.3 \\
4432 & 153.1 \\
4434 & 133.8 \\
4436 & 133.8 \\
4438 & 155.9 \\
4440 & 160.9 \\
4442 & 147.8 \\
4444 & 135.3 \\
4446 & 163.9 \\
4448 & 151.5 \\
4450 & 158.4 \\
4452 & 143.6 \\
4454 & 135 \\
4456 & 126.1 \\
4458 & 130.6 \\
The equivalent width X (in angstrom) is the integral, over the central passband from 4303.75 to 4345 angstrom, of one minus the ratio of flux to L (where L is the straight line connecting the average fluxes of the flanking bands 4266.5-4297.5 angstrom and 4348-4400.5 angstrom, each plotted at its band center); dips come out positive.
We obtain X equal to 2.8 angstrom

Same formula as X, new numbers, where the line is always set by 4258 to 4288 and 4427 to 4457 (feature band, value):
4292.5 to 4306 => 2.5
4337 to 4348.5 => 2.2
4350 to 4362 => 0.2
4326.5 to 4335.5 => -0.3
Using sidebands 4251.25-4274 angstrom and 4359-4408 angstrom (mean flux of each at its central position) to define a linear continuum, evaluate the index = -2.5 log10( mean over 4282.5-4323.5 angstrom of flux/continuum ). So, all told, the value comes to 0.09 mag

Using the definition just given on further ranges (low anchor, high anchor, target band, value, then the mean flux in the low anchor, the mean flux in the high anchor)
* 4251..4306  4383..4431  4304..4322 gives 0.034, 132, 142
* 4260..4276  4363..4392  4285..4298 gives 0.049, 137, 138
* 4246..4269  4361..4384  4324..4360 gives 0.078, 142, 141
